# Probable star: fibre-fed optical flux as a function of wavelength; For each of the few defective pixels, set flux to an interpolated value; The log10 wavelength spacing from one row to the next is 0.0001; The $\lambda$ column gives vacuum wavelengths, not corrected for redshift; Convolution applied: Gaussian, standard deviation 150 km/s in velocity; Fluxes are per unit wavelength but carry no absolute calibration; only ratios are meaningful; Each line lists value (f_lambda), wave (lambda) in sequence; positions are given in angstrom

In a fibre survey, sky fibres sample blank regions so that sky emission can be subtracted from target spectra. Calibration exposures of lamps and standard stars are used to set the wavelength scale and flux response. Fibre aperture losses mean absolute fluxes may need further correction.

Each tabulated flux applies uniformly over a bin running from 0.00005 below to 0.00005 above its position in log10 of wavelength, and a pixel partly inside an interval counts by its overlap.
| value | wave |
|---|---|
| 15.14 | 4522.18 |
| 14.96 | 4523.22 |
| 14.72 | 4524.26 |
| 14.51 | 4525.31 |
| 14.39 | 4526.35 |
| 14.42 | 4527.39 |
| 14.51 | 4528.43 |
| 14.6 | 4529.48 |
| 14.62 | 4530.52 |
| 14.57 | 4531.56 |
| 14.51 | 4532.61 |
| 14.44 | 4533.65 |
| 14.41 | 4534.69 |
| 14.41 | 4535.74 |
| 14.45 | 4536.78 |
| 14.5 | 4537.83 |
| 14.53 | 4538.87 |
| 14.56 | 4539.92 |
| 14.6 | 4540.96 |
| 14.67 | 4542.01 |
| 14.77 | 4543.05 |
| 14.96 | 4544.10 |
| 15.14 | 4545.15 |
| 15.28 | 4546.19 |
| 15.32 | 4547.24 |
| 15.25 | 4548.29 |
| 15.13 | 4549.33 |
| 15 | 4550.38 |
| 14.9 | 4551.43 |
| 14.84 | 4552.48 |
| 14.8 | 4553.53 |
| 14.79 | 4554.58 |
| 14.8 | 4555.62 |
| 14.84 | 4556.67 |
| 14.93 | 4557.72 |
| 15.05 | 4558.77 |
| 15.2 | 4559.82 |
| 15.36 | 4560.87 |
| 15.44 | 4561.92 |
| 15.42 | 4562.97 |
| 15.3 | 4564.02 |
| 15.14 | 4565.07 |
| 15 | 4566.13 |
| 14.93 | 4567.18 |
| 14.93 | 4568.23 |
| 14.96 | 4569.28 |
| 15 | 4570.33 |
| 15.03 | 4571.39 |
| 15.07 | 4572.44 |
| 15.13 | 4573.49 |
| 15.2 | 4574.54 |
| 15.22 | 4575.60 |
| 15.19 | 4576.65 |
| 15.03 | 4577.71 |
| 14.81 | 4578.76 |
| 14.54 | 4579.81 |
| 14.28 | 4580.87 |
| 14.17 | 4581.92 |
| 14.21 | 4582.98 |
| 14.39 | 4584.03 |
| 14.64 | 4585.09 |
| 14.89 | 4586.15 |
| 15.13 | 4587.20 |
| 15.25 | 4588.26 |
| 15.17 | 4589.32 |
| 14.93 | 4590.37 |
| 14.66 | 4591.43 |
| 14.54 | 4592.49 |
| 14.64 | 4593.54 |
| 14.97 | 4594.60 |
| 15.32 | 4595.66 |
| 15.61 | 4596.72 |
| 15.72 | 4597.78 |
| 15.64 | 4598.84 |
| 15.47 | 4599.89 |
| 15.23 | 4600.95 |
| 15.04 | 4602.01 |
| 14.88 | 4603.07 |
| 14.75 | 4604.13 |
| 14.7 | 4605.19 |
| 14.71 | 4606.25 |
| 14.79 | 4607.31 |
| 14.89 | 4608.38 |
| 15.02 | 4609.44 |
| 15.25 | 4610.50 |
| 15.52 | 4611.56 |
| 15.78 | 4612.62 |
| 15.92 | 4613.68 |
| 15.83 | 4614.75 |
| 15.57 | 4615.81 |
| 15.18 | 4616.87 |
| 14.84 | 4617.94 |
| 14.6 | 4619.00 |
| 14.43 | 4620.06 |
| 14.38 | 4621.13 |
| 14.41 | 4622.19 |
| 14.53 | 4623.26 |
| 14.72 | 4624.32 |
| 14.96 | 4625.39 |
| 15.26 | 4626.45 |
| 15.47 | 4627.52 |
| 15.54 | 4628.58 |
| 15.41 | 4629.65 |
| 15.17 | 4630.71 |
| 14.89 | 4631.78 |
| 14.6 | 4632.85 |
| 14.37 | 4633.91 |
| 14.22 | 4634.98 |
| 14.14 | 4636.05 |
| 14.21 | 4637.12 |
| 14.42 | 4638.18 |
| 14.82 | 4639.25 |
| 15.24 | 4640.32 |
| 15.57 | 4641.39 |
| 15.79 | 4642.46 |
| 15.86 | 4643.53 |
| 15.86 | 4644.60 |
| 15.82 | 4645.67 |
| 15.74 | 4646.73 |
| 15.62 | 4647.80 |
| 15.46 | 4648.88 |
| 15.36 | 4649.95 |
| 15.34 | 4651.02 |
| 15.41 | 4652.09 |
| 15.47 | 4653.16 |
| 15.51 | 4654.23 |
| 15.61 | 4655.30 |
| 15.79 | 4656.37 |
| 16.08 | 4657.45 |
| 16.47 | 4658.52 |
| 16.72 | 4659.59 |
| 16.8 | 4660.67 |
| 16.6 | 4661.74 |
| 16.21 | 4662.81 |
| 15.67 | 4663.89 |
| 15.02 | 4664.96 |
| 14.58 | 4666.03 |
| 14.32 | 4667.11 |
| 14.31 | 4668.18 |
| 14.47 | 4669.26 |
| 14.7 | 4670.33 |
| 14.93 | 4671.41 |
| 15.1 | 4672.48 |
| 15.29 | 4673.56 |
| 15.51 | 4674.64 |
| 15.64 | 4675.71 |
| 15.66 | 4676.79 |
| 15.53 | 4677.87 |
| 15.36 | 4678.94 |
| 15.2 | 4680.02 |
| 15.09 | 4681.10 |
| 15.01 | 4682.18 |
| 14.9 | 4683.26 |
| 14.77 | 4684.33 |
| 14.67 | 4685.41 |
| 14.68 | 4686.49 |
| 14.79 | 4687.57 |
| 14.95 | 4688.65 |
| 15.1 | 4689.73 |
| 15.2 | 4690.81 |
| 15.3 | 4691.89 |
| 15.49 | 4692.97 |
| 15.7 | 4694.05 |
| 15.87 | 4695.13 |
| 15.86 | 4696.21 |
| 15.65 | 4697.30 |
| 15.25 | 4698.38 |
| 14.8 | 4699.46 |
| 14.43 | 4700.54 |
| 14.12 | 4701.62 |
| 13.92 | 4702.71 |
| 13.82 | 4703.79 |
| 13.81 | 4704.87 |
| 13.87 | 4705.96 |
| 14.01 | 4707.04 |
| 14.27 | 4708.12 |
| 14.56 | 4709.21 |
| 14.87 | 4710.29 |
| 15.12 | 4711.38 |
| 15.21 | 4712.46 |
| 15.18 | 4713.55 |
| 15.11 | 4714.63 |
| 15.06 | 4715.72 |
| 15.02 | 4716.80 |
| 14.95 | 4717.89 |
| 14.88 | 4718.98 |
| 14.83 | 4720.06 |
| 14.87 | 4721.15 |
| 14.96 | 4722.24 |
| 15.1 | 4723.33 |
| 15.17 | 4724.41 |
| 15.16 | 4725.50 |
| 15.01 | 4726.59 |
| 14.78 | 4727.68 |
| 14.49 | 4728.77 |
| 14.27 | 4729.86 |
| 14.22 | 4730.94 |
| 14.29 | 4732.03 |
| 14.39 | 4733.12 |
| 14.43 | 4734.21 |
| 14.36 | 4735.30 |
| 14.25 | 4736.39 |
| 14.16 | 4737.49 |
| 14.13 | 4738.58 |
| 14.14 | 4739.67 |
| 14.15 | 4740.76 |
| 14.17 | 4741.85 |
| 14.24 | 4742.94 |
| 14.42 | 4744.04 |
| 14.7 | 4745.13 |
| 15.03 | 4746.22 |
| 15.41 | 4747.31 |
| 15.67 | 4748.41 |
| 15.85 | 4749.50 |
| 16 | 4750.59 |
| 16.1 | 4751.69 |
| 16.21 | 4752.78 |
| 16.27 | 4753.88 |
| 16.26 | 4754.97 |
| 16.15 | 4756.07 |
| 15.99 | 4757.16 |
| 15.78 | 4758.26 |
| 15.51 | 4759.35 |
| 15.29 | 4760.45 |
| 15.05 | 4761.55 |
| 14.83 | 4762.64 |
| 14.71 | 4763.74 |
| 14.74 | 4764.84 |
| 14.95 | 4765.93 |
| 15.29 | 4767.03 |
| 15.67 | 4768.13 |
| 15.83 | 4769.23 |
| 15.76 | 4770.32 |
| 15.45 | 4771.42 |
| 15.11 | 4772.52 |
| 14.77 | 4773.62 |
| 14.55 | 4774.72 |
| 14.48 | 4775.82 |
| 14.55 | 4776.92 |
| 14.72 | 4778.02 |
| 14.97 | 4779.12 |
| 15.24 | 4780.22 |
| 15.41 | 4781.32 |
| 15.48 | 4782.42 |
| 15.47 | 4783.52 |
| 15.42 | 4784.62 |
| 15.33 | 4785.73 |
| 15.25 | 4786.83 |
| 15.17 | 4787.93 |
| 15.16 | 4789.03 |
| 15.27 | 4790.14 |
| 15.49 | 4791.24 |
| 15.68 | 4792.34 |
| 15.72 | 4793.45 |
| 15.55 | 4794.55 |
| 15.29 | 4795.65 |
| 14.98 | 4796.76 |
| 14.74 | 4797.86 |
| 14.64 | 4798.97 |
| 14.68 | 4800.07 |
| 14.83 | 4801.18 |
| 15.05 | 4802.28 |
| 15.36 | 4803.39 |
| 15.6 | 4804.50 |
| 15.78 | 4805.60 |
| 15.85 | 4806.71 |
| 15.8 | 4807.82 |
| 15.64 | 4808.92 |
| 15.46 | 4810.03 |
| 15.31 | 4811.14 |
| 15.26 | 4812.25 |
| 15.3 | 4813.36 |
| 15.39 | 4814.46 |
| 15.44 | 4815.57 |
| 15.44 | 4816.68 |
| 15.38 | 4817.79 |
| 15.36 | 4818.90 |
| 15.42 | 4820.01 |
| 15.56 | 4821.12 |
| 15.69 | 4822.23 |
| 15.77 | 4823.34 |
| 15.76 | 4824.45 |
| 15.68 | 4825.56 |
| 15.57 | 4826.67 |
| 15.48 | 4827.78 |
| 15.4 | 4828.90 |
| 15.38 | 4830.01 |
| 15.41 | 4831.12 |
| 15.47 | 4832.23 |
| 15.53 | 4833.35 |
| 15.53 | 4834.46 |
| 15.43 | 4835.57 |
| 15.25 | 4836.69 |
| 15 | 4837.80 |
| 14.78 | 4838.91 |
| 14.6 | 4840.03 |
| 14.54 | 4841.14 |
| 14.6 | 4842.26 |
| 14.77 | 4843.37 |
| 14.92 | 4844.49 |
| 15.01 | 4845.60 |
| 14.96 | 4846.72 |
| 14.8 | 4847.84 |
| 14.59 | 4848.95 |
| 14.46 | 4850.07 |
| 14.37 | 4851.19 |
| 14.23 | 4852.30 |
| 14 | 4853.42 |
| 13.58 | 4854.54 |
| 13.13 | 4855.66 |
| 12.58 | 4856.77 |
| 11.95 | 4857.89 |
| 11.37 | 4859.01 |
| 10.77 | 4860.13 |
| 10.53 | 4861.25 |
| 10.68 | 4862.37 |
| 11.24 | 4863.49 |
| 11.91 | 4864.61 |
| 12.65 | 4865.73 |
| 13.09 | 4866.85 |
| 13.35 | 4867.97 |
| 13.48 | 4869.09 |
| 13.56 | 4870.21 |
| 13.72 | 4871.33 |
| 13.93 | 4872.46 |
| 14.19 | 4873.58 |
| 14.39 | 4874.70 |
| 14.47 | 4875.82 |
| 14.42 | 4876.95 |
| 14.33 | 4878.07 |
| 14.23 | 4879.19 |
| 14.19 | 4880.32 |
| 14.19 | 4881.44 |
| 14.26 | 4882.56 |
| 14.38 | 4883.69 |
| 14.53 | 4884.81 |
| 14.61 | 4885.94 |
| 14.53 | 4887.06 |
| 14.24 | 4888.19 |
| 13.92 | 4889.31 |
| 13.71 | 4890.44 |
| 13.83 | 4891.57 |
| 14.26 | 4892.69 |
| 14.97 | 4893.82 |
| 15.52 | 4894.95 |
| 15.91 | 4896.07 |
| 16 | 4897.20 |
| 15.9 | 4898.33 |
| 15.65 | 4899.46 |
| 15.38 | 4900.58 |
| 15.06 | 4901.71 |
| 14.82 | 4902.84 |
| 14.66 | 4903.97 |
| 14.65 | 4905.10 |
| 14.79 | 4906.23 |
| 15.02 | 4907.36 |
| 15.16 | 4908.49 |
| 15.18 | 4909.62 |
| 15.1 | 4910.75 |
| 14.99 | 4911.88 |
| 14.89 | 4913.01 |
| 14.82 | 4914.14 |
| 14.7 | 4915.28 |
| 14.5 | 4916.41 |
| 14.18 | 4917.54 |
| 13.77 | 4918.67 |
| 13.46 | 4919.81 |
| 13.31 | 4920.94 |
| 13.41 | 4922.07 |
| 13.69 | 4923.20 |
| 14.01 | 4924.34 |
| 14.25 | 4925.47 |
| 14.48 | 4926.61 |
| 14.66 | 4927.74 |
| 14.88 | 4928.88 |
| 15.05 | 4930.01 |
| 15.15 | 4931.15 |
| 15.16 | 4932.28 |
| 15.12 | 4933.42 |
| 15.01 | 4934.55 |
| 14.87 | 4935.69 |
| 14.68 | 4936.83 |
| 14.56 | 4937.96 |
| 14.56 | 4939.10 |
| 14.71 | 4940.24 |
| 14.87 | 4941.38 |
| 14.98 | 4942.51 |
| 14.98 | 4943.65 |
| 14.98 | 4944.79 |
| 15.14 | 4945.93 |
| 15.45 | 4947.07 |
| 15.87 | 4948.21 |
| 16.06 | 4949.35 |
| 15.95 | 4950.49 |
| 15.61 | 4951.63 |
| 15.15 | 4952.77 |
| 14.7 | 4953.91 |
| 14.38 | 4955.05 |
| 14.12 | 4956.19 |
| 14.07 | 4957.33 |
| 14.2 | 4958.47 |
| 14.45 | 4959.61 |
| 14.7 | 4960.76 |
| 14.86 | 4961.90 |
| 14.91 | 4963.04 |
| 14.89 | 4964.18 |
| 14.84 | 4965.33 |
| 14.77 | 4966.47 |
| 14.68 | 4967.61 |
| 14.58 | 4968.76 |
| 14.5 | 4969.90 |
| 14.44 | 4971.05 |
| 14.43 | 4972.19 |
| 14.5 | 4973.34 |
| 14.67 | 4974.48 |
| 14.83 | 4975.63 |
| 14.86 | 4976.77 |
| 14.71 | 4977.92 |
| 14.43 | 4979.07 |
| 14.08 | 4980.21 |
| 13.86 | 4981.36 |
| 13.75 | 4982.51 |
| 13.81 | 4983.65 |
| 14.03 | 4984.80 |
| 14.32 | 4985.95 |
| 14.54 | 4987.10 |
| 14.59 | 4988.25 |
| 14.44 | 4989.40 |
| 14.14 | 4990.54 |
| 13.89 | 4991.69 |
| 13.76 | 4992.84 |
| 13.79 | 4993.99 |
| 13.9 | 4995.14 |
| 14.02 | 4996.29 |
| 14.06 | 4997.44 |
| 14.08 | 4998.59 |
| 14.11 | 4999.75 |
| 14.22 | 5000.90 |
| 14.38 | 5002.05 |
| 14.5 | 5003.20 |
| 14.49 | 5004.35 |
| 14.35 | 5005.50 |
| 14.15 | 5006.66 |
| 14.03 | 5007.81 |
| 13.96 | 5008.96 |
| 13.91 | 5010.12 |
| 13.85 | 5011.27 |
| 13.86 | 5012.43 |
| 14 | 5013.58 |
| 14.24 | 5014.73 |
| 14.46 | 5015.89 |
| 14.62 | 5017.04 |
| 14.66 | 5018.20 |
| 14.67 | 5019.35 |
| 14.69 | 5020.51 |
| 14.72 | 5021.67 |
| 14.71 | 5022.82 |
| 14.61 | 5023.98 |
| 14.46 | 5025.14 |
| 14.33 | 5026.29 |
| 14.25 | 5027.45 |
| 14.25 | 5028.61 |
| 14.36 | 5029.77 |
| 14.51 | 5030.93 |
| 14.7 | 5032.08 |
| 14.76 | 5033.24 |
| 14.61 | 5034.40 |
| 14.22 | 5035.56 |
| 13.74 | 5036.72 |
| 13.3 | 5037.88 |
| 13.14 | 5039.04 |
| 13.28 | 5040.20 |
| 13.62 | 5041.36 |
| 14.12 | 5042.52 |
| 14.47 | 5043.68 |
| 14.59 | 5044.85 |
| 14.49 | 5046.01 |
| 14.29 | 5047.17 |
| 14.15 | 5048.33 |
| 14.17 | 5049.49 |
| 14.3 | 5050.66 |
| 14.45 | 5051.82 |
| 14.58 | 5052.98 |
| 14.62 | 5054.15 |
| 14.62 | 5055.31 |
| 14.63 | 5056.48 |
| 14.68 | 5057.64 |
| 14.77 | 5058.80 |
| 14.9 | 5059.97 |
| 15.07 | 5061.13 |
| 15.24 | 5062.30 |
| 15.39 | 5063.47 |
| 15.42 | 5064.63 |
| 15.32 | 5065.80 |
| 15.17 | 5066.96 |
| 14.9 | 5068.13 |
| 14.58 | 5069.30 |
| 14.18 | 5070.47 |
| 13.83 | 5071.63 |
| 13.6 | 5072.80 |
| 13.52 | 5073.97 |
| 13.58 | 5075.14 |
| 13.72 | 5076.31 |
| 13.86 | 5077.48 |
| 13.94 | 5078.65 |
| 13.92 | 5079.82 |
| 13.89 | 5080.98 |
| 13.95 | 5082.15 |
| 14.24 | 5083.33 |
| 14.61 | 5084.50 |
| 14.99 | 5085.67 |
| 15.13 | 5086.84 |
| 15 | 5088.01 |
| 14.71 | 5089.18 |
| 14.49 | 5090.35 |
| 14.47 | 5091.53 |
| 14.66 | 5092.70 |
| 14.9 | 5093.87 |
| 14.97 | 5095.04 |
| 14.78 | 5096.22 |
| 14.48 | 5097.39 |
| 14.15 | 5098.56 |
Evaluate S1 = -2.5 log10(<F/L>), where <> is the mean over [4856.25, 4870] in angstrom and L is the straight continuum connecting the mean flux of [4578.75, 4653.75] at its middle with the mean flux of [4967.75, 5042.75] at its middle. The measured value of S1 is 0.21 mag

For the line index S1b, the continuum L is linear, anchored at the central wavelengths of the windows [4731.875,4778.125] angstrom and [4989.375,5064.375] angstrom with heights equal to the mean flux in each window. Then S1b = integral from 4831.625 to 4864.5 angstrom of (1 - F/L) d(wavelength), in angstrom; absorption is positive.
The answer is 2.1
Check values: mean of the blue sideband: 15.1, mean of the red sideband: 14.3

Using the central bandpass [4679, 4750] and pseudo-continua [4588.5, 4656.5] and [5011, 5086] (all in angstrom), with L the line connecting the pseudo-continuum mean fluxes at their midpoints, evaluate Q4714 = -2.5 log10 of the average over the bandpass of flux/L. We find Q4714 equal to 0.01 mag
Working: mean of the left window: 15.1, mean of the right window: 14.4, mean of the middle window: 14.8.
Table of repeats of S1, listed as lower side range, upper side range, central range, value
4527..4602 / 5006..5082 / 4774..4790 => -0.03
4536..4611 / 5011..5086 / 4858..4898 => 0.07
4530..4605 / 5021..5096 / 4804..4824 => -0.06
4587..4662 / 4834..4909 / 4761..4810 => -0.05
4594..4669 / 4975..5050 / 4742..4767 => -0.03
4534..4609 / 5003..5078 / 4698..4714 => 0.02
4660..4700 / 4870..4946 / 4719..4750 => 0.03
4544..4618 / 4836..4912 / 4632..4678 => -0.04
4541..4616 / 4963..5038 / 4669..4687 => -0.02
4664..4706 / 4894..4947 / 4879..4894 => 0.04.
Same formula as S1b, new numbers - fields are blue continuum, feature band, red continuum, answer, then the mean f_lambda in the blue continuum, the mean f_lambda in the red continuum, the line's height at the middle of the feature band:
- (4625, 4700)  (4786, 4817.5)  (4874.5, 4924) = -1.0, 15.3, 14.6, 14.9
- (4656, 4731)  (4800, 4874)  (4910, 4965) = 1.9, 15.1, 14.7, 14.9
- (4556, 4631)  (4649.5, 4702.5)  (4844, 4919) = -1.9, 15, 14.1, 14.8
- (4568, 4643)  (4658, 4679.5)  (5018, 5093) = -0.8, 15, 14.4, 14.9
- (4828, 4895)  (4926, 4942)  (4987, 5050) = -0.8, 14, 14.2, 14.1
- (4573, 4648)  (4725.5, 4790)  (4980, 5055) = -1.5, 15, 14.2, 14.7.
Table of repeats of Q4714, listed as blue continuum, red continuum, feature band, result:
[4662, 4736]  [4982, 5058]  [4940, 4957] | -0.05 mag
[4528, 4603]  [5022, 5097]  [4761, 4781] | -0.02 mag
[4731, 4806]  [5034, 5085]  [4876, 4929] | 0.01 mag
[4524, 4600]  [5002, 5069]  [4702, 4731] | 0.00 mag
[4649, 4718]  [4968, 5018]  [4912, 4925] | 0.03 mag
